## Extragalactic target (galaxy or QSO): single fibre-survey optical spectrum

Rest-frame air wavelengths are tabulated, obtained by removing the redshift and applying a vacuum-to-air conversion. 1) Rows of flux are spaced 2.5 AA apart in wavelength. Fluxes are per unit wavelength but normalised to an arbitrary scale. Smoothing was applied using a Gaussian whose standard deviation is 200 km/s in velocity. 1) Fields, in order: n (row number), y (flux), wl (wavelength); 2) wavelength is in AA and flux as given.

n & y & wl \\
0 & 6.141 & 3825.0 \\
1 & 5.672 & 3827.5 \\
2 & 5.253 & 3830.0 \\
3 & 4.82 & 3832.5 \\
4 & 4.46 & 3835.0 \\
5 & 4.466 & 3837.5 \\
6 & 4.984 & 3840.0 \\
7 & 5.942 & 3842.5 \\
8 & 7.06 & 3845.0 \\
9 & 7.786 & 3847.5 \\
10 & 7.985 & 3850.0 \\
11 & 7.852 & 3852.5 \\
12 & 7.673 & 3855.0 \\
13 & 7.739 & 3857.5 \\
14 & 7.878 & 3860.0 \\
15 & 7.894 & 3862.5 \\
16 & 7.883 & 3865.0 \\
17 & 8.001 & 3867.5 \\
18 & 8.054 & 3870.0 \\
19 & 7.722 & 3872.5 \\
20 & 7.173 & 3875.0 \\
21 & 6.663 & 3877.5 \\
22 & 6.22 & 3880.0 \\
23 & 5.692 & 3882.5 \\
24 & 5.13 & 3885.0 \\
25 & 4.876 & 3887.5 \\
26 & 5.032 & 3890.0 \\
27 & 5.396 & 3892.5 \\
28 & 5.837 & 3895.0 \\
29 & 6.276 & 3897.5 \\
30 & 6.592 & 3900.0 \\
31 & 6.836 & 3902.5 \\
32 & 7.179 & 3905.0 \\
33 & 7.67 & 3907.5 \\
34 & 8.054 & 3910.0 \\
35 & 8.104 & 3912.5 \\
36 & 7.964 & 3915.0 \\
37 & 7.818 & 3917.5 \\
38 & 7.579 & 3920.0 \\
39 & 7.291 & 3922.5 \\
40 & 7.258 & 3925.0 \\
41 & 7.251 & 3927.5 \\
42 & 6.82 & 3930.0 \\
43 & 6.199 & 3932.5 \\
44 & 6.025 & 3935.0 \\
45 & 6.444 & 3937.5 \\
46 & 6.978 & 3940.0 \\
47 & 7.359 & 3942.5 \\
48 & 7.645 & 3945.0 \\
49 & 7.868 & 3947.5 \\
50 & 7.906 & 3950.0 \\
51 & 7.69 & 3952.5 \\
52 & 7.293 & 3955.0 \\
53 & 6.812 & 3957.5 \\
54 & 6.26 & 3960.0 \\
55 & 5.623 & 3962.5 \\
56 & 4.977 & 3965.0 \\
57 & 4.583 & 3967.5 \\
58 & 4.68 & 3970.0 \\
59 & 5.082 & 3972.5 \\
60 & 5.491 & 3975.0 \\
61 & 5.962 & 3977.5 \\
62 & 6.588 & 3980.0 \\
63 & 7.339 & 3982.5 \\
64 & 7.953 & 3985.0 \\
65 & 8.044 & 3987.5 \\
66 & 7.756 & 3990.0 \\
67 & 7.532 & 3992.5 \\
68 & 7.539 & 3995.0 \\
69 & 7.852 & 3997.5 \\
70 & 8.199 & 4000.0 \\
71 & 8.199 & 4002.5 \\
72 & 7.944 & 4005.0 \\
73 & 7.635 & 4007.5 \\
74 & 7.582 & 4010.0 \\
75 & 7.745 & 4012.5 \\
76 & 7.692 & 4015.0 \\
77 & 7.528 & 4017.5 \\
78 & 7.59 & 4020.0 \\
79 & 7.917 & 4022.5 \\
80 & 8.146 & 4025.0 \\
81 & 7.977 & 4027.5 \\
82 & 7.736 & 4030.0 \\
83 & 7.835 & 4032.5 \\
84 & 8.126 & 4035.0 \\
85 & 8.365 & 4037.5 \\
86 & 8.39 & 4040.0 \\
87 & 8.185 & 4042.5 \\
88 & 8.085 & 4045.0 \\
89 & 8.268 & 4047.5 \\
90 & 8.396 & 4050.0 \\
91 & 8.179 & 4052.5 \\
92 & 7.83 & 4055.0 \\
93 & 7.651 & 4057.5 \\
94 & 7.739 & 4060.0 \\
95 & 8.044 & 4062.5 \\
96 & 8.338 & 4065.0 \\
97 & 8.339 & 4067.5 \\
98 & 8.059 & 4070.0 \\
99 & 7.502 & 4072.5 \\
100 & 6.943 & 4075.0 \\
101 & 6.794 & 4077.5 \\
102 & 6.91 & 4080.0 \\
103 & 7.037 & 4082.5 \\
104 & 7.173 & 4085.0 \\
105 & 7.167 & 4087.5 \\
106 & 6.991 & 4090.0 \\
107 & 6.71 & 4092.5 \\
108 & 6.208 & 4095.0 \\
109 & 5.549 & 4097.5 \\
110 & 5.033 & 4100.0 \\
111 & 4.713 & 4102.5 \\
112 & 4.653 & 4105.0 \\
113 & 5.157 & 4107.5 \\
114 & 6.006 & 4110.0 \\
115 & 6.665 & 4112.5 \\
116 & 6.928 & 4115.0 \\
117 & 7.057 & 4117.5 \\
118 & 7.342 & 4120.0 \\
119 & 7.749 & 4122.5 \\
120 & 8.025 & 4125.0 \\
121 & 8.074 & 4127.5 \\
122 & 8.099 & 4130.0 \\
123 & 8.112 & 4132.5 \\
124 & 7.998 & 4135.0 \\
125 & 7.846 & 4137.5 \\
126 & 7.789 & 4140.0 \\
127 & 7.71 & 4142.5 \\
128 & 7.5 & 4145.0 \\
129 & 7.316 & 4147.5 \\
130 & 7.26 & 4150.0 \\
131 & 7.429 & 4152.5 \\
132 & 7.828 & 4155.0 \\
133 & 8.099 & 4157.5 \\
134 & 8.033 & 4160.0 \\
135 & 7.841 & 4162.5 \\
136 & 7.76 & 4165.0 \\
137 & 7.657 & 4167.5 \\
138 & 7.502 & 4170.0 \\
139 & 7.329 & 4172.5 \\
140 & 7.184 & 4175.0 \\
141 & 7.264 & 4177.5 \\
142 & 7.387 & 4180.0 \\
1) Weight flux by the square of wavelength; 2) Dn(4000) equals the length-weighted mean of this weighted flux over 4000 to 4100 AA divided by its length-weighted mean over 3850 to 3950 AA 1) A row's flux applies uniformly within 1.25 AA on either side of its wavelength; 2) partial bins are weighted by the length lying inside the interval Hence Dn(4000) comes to 1.2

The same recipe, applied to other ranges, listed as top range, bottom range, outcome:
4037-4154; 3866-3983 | 1.19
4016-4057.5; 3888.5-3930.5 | 1.22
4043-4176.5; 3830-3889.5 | 1.25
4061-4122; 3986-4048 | 0.88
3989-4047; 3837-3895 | 1.26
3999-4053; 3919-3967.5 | 1.22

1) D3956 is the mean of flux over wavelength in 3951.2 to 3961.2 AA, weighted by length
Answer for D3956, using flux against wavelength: 7.02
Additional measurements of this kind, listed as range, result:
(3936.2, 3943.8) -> 6.93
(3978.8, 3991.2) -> 7.54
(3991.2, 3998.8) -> 7.65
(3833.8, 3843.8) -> 4.98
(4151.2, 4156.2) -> 7.62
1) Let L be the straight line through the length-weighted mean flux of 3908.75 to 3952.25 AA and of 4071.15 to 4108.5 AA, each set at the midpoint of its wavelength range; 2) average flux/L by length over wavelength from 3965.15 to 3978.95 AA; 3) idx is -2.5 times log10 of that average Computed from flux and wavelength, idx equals 0.34 mag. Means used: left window 7.34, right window 6.32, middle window 5.17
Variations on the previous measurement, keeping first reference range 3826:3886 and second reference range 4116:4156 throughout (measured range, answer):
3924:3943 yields 0.03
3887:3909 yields 0.10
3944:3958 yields -0.08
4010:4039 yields -0.08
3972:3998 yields 0.02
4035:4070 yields -0.11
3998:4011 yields -0.10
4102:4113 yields 0.37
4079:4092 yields 0.07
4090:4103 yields 0.28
